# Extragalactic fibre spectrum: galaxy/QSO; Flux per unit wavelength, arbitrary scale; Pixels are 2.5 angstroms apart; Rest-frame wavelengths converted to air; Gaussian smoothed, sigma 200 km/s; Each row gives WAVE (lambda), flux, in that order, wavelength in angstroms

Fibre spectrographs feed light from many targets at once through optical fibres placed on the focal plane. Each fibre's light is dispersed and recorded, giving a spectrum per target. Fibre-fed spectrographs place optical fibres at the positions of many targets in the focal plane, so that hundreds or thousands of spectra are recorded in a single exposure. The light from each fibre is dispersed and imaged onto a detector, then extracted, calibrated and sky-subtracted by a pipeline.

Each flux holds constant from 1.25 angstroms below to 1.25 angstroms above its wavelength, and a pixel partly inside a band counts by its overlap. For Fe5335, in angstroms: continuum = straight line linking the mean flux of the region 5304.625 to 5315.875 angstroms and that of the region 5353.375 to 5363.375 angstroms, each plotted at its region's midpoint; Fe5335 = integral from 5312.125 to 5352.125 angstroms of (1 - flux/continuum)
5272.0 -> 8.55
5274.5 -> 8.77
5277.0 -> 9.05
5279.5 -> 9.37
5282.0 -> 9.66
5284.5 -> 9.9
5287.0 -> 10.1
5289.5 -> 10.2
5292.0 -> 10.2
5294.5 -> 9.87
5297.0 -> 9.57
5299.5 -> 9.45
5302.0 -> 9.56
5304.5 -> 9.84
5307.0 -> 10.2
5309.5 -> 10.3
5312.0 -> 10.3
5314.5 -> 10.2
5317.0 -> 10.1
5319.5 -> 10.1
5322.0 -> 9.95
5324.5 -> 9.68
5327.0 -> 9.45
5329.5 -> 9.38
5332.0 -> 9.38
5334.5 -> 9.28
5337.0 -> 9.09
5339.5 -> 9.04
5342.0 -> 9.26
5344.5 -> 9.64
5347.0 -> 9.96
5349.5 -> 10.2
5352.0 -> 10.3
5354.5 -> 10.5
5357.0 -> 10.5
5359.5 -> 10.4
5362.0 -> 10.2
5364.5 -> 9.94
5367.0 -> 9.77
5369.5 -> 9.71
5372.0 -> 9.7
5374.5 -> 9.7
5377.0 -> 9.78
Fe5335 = 2.34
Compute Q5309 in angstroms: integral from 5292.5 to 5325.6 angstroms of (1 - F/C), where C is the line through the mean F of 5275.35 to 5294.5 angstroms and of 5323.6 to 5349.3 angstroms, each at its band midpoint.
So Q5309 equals -1.1 angstroms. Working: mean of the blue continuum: 9.77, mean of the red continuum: 9.44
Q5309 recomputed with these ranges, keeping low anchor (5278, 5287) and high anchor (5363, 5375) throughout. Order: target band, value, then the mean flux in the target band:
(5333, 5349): 0.5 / 9.42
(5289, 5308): -0.3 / 9.84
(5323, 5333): 0.3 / 9.49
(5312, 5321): -0.4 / 10.2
